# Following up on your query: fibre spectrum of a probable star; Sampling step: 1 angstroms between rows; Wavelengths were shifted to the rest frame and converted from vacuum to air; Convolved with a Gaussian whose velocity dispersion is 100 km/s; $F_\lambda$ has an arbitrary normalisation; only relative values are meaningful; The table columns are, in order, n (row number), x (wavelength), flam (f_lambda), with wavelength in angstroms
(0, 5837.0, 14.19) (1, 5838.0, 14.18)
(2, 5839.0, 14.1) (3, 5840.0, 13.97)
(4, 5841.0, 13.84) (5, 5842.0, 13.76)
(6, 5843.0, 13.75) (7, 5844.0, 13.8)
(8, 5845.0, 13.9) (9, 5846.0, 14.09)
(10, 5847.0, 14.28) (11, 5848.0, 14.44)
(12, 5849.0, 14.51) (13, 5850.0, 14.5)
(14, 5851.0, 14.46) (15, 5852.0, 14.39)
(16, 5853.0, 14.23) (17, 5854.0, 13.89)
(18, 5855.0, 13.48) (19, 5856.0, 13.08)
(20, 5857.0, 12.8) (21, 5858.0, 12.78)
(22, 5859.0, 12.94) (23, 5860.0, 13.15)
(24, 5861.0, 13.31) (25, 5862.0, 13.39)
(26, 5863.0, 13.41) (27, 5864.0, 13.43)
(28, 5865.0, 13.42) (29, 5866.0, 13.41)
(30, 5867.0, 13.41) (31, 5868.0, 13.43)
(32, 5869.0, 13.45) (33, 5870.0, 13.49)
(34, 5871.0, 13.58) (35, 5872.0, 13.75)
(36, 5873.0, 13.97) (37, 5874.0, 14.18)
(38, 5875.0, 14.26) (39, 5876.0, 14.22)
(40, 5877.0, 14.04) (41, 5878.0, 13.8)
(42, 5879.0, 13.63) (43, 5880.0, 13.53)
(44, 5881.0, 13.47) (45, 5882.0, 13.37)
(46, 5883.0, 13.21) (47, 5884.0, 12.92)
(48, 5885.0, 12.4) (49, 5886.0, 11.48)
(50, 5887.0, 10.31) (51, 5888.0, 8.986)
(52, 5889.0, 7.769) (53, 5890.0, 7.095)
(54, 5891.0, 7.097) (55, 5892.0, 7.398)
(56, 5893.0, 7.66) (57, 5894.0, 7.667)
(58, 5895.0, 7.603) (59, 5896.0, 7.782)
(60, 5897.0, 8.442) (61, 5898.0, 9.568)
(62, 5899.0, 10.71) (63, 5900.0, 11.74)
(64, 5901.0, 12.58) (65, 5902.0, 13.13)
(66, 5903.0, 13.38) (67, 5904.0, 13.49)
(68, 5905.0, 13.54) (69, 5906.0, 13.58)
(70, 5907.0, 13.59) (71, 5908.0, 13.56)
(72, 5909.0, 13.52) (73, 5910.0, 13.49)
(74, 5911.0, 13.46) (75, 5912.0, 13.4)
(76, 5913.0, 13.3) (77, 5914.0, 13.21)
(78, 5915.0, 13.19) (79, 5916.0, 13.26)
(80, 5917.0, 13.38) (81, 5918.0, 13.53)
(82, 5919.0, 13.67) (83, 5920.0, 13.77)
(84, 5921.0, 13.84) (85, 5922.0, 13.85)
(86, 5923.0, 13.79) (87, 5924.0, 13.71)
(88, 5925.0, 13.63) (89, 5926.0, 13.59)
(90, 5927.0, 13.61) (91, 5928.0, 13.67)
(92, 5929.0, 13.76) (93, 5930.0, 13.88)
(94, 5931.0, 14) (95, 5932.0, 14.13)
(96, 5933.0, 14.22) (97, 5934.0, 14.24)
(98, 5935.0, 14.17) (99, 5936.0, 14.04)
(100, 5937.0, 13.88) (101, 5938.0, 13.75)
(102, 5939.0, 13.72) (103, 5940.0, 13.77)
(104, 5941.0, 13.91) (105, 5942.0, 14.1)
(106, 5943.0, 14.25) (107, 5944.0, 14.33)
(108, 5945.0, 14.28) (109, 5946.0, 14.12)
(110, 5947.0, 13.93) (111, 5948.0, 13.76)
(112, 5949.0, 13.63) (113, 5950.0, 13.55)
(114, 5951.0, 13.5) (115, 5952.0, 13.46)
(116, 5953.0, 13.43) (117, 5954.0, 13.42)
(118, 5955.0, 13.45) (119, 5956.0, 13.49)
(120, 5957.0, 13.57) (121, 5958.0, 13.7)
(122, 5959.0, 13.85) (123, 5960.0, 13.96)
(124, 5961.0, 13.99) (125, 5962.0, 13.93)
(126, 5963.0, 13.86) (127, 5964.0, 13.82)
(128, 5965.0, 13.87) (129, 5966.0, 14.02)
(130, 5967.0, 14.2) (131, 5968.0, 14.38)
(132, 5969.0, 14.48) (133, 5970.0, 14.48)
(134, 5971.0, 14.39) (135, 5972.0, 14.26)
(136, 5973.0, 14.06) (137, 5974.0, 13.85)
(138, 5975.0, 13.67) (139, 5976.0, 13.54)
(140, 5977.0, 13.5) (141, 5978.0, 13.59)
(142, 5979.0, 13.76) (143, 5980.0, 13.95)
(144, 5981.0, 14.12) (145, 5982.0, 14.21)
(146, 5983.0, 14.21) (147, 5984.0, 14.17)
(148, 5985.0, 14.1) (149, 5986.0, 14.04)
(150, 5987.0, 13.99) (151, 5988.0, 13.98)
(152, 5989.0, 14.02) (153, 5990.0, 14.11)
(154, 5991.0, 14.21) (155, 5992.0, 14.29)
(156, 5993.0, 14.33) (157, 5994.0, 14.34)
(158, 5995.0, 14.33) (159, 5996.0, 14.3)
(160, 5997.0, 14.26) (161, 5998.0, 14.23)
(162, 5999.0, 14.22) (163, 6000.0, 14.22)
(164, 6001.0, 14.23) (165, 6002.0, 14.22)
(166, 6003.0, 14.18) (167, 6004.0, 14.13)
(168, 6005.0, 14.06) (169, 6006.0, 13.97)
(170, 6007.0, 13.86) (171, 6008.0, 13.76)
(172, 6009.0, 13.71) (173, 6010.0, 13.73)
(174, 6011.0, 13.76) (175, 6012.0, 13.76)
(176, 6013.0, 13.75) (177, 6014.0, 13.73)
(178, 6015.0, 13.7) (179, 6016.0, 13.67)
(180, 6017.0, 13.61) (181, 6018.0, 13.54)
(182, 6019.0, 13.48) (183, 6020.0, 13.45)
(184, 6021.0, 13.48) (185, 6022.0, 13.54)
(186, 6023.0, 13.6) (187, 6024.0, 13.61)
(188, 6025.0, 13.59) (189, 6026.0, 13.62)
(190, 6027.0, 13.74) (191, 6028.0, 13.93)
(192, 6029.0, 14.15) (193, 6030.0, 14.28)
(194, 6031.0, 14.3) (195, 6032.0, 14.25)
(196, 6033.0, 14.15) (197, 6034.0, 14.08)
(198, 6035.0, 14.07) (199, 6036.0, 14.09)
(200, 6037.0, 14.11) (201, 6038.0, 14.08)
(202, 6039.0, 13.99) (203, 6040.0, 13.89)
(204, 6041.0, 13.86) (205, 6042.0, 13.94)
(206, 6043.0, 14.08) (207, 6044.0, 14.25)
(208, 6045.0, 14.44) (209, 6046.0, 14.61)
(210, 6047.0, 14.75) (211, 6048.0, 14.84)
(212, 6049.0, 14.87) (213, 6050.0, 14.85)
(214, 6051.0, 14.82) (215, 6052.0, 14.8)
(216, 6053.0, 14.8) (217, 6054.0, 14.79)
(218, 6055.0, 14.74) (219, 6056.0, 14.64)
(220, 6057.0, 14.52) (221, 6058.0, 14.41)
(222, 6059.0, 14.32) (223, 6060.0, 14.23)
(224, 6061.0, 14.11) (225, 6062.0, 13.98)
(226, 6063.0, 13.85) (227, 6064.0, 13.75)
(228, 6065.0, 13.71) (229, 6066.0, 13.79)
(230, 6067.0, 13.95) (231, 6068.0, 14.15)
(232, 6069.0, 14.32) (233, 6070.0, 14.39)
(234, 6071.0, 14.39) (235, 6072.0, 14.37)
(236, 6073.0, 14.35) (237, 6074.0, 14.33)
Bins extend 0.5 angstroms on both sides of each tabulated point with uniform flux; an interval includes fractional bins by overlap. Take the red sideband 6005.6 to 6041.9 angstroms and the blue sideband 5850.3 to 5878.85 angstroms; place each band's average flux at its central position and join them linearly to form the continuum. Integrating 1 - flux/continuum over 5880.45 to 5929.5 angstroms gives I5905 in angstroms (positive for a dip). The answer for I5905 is 6.0 angstroms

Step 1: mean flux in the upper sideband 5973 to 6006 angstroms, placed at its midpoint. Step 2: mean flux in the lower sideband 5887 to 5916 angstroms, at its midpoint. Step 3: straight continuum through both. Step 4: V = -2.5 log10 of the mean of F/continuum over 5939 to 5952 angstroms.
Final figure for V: -0.11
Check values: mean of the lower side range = 11.1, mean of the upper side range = 14.1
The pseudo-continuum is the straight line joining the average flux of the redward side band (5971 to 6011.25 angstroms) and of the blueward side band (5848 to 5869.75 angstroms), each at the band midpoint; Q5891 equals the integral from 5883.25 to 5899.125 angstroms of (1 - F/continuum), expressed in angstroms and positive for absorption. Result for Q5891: 5.35 angstroms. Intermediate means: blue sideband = 13.6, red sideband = 14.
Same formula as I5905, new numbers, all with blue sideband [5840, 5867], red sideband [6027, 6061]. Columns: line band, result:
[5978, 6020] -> 0.6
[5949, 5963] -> 0.4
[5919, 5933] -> 0.2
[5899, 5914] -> 0.8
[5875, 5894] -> 3.5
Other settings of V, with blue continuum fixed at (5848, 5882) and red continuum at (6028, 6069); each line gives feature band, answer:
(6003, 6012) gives 0.020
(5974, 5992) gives 0.008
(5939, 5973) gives 0.005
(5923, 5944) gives -0.001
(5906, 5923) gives 0.025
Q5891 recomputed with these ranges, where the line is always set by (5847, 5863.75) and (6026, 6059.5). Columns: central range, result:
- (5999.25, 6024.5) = 0.8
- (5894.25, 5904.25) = 2.3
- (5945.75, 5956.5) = 0.3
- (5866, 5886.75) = 0.5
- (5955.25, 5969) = 0.1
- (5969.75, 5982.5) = 0.1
